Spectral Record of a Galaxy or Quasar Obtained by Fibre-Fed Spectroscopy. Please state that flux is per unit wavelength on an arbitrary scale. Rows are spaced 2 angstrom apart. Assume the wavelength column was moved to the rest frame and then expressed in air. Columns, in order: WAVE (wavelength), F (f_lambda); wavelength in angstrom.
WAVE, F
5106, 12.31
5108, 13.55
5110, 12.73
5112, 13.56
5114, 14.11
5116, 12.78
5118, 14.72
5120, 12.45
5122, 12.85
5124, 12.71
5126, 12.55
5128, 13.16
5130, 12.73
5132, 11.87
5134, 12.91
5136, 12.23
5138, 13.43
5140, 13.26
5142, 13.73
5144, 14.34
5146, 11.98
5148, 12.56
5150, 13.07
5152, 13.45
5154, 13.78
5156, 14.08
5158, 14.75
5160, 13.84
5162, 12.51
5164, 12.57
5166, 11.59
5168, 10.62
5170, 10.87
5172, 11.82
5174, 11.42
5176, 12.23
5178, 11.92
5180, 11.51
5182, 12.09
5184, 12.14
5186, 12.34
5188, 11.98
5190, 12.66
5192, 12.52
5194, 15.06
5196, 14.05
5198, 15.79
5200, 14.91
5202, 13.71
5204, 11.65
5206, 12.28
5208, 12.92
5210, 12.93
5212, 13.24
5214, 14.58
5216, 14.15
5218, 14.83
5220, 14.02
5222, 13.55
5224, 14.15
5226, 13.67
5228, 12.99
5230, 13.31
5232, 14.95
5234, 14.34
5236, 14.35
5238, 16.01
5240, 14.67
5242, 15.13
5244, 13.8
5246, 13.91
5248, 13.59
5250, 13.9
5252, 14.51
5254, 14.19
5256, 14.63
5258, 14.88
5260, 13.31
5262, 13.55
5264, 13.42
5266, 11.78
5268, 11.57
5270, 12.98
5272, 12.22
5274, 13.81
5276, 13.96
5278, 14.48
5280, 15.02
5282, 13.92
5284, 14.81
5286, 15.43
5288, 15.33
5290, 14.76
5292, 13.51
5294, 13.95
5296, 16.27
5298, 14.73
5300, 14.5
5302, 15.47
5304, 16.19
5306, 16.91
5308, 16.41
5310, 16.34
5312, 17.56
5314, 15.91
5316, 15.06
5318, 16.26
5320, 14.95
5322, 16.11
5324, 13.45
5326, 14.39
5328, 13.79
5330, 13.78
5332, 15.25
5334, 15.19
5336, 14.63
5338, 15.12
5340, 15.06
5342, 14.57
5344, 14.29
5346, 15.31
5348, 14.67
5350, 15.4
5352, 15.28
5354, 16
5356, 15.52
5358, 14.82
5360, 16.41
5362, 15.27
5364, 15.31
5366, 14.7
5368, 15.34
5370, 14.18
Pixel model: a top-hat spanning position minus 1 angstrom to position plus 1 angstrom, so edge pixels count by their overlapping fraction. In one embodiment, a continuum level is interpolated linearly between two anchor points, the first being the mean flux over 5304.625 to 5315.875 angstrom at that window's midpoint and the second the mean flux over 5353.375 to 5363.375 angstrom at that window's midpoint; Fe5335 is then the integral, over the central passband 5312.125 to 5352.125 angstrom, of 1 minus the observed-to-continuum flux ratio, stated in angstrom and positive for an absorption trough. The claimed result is 2.7 angstrom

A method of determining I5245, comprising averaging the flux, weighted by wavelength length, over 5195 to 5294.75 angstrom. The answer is 13.9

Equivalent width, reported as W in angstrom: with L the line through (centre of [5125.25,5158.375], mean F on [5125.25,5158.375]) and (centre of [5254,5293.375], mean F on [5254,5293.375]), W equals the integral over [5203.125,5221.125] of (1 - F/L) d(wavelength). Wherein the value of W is 0.2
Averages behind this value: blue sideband 13.1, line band 13.4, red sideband 13.9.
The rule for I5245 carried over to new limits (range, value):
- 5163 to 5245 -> 13.3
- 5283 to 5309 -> 15.3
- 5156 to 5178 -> 12.3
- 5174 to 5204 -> 13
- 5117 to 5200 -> 12.9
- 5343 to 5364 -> 15.3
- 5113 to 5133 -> 13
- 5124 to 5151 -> 12.9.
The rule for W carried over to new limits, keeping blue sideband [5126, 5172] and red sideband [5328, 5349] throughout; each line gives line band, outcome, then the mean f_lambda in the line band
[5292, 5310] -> -1.40 angstrom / 15.5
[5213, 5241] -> -1.29 angstrom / 14.3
